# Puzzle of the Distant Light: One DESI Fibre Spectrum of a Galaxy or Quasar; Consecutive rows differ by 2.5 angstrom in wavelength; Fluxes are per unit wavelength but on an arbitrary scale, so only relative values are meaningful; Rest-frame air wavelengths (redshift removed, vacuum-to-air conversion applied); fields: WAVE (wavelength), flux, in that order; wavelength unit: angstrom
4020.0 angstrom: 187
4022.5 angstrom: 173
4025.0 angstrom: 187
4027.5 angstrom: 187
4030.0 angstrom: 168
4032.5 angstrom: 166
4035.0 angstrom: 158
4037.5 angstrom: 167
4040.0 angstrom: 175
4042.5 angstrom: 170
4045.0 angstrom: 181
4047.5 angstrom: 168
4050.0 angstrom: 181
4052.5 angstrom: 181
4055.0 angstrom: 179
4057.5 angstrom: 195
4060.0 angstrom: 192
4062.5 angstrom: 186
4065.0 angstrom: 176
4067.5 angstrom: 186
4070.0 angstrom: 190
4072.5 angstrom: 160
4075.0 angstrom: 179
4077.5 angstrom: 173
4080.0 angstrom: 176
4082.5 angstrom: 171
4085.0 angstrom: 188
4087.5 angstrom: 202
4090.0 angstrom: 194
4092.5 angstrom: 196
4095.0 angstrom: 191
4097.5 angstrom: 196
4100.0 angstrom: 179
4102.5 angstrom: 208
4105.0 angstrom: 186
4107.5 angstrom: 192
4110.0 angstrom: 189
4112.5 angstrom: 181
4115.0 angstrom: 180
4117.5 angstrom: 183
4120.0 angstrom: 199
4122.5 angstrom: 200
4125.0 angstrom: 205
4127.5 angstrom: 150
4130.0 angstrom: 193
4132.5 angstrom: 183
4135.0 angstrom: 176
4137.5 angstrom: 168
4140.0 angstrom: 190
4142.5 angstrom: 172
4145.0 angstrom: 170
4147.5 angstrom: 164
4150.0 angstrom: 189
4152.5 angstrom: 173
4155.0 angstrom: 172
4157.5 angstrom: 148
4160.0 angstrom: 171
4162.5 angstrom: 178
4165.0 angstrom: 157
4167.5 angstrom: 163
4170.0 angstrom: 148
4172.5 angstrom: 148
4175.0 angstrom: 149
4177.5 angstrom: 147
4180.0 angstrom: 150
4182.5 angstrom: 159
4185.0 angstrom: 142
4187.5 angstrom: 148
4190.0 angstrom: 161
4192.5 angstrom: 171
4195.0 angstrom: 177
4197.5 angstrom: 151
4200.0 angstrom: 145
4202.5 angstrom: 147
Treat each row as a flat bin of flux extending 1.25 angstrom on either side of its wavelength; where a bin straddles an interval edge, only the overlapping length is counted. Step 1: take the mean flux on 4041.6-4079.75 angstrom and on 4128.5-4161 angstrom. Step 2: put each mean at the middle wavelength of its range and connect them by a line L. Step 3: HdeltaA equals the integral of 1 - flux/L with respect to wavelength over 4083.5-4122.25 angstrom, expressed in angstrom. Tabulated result -3.06 angstrom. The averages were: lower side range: 180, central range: 191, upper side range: 174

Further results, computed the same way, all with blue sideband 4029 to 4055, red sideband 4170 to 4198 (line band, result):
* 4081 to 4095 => -2.00 angstrom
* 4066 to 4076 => -0.61 angstrom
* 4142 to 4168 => -1.77 angstrom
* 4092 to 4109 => -2.85 angstrom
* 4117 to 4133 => -2.59 angstrom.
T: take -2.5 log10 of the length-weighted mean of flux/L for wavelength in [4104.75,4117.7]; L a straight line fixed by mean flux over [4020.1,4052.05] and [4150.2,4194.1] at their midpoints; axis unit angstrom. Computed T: -0.121 mag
